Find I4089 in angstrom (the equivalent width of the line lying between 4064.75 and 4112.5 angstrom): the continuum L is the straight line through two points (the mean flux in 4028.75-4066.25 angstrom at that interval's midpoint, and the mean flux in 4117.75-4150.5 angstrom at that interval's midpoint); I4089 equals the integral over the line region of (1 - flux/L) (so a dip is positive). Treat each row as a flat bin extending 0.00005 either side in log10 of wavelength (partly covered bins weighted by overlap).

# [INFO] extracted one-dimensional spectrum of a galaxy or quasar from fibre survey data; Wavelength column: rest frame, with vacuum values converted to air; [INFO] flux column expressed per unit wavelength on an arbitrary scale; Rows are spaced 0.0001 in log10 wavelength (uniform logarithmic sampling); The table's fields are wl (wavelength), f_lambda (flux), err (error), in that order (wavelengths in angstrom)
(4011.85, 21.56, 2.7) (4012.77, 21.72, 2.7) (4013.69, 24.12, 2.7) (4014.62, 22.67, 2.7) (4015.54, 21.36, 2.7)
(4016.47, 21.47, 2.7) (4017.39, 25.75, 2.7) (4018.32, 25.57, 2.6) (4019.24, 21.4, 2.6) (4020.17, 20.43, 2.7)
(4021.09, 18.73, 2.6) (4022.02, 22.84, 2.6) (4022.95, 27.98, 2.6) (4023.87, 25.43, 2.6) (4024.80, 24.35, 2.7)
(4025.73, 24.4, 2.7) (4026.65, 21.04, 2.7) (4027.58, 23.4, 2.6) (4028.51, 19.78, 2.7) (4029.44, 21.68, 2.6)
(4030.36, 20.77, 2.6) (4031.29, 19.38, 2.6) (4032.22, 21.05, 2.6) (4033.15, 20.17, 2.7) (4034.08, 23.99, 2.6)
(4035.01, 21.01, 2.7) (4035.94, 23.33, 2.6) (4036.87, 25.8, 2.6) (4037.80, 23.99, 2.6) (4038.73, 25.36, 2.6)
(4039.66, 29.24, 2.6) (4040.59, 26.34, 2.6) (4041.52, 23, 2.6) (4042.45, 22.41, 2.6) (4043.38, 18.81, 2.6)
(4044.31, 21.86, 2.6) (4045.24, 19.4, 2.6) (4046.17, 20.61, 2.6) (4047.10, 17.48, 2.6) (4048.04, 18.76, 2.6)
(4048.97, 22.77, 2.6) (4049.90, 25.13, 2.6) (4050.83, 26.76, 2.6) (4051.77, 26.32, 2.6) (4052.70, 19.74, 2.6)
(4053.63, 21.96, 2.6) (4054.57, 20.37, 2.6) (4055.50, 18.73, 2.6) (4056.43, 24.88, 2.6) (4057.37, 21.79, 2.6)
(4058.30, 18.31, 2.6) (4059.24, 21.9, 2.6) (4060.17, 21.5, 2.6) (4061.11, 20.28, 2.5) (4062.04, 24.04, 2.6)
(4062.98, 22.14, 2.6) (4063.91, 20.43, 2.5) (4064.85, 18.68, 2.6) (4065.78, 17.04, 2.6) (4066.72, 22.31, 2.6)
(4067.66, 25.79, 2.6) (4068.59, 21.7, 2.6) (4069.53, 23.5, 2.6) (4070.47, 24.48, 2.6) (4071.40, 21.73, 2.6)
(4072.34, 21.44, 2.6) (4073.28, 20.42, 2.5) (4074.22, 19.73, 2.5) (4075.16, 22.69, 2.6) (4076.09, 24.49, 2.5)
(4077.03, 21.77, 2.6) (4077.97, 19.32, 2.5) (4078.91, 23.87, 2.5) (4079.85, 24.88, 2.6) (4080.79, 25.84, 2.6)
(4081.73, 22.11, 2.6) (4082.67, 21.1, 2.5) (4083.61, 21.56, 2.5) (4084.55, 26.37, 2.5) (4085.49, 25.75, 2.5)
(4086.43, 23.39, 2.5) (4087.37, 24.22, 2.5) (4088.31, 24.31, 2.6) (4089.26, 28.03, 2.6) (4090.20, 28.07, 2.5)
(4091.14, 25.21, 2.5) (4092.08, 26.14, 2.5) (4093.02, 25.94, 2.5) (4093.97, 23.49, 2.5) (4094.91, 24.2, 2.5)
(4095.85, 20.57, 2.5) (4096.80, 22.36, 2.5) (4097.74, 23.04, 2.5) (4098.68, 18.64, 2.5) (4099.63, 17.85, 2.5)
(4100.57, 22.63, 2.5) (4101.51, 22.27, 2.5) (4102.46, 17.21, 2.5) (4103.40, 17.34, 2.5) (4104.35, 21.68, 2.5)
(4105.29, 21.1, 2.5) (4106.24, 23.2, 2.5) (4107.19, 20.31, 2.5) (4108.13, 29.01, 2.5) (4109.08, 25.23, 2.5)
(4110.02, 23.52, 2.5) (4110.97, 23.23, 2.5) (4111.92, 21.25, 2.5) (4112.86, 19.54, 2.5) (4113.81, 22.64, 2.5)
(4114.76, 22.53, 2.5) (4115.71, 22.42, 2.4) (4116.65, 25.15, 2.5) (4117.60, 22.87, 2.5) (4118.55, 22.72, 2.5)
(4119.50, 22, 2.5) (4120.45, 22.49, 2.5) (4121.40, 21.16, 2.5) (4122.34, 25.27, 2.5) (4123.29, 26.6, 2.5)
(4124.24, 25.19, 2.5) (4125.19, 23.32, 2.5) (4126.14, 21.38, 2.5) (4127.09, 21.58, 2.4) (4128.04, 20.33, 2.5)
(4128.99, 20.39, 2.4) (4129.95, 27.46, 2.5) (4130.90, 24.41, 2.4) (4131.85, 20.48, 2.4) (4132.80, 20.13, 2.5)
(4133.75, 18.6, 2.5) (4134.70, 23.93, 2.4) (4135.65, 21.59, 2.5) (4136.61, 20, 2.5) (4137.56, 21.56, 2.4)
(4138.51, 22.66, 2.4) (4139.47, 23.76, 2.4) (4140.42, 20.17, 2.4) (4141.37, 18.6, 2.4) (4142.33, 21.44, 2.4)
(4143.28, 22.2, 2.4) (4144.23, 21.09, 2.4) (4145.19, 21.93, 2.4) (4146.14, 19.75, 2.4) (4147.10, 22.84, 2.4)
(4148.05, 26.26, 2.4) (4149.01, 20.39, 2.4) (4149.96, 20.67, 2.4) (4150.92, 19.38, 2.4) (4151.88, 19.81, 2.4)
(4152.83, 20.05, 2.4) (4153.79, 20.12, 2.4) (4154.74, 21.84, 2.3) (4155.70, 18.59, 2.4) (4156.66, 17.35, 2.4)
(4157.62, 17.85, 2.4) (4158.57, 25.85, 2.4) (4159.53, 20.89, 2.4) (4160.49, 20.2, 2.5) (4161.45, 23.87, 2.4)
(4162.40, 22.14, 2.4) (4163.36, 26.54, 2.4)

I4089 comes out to -1.6 angstrom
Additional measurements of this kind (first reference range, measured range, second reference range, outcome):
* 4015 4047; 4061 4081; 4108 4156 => 0.3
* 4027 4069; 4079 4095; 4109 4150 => -1.9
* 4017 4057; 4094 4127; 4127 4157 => -1.1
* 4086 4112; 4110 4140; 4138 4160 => -0.7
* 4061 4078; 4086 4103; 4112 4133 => -0.7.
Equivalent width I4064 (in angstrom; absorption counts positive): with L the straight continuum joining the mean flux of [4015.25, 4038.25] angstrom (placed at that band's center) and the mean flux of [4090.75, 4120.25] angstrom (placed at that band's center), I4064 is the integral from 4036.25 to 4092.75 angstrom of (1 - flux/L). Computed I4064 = -0.7 angstrom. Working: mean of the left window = 22.6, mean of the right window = 22.4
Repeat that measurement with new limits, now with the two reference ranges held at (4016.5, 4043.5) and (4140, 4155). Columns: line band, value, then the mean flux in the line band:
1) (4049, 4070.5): 0.5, 22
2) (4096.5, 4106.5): 0.6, 20.6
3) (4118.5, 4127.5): -0.7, 23.2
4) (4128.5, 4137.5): -0.2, 21.9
